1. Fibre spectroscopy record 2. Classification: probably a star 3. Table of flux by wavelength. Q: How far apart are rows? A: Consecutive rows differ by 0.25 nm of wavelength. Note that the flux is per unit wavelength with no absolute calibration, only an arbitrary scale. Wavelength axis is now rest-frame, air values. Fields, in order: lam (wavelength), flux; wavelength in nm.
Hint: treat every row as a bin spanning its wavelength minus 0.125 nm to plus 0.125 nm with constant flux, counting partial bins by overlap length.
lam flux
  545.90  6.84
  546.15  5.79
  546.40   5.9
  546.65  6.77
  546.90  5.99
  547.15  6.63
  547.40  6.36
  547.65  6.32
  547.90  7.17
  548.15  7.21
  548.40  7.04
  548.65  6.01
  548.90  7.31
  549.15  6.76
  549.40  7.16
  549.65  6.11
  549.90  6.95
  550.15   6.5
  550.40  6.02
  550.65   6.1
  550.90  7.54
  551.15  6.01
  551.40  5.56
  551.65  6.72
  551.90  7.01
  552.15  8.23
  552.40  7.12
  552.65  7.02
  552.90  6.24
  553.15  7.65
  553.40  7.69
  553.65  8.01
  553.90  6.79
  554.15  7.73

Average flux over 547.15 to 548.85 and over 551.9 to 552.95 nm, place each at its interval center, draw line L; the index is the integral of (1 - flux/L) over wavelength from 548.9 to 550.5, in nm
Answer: 0.06 nm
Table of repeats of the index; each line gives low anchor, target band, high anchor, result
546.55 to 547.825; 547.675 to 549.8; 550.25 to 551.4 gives -0.14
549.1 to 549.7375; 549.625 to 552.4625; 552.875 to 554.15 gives 0.13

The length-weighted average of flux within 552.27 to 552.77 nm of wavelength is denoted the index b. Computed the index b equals 7.08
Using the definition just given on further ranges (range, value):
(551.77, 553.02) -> 7.13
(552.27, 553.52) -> 7.15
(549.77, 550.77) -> 6.39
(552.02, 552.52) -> 7.67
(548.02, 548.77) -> 6.76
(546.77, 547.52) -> 6.33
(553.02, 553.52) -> 7.66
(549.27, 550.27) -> 6.68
